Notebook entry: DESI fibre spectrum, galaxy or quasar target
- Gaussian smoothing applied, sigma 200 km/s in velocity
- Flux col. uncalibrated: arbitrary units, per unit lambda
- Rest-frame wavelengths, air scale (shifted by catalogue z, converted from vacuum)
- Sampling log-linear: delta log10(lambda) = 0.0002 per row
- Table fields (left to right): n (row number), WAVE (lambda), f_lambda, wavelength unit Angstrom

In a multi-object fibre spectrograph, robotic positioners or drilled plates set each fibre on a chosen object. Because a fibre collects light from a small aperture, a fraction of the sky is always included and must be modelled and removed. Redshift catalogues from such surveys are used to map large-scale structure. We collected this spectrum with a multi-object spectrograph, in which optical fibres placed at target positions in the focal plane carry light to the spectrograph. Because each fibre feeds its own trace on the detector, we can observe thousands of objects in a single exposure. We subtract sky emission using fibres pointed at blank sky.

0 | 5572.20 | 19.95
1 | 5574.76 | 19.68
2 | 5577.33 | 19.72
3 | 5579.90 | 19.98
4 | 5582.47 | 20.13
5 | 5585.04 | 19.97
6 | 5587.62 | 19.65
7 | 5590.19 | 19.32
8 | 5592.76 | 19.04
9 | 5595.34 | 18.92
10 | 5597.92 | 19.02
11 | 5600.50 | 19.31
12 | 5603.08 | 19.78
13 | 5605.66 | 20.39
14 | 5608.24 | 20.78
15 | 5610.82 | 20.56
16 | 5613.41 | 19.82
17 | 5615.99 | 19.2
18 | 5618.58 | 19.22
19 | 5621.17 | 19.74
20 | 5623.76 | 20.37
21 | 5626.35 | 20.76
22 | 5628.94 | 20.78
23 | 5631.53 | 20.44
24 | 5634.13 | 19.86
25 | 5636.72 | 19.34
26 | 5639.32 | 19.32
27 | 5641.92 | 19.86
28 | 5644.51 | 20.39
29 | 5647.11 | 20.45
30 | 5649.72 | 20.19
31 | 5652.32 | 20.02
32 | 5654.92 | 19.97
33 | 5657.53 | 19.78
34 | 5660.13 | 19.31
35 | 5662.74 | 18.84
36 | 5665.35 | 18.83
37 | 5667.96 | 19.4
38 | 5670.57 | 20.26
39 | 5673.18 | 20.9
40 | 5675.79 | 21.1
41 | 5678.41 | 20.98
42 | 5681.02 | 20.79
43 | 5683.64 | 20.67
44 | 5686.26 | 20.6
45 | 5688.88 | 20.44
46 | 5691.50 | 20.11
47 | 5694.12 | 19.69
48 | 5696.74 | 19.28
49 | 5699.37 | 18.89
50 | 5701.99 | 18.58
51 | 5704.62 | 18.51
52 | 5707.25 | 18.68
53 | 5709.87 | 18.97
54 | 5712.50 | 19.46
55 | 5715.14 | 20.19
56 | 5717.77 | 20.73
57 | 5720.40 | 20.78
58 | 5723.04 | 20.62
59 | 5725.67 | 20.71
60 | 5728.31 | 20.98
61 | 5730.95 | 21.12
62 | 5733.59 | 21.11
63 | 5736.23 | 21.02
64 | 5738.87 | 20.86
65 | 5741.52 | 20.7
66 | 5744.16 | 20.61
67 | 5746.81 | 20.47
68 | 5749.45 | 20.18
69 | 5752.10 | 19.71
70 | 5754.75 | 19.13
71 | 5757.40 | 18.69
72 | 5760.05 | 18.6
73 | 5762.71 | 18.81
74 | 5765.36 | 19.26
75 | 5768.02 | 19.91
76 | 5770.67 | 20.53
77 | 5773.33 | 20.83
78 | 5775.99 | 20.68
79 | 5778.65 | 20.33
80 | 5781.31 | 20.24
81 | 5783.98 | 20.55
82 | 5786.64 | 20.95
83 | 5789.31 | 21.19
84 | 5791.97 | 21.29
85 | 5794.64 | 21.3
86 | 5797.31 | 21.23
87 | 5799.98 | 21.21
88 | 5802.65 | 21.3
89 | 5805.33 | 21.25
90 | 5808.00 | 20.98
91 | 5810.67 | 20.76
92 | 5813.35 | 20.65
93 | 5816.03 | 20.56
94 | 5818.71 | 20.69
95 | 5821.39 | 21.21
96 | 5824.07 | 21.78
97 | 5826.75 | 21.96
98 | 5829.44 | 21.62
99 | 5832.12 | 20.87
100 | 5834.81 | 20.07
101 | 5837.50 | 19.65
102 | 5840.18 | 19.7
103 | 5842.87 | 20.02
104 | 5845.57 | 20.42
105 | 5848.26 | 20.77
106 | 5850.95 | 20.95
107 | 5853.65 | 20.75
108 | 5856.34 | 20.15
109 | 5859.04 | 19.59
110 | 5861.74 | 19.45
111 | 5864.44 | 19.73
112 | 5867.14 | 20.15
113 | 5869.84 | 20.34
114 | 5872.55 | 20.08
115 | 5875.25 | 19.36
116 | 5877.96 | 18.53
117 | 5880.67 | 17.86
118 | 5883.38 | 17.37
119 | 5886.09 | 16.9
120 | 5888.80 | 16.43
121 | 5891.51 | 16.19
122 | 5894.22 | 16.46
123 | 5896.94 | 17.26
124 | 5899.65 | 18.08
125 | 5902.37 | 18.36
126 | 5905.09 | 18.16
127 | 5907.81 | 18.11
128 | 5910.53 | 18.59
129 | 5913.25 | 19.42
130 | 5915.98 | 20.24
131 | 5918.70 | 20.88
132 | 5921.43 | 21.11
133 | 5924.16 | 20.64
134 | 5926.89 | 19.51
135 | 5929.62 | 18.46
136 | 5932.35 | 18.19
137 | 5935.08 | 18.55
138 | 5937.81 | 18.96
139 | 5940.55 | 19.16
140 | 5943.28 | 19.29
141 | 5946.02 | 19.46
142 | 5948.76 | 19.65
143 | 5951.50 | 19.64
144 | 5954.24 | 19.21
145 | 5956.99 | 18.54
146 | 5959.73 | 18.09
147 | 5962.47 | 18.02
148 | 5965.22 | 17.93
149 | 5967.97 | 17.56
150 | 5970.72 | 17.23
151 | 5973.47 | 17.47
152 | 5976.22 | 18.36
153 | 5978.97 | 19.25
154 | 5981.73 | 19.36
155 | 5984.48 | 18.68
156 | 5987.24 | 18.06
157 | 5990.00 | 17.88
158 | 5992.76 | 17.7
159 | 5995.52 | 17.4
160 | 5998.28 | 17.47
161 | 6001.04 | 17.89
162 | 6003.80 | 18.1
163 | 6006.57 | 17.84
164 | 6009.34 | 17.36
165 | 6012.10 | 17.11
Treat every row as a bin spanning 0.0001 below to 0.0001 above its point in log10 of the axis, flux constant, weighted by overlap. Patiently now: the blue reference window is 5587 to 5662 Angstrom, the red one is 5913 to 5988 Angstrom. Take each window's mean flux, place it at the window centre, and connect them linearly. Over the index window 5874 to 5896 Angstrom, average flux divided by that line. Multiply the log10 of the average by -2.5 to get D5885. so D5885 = 0.11 mag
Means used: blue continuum 19.8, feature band 17.4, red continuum 19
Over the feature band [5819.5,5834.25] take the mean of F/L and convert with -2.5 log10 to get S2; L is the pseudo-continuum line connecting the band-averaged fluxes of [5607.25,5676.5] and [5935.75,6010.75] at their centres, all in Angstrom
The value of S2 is -0.12 mag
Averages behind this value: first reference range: 20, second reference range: 18.4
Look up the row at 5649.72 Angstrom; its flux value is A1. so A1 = 20.19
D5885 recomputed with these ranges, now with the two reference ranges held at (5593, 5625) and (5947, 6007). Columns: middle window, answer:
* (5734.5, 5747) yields -0.085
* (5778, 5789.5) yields -0.087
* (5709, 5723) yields -0.044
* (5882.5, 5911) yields 0.070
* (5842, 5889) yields -0.042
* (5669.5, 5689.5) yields -0.069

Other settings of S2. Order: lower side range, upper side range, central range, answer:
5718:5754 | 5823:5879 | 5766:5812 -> -0.02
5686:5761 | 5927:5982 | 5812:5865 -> -0.07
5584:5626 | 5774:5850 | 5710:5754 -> -0.01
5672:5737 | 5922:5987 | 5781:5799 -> -0.07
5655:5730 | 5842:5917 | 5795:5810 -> -0.10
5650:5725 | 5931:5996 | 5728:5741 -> -0.07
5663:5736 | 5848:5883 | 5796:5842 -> -0.06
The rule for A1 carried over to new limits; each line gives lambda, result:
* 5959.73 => 18.09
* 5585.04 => 19.97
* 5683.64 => 20.67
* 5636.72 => 19.34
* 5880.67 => 17.86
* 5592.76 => 19.04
